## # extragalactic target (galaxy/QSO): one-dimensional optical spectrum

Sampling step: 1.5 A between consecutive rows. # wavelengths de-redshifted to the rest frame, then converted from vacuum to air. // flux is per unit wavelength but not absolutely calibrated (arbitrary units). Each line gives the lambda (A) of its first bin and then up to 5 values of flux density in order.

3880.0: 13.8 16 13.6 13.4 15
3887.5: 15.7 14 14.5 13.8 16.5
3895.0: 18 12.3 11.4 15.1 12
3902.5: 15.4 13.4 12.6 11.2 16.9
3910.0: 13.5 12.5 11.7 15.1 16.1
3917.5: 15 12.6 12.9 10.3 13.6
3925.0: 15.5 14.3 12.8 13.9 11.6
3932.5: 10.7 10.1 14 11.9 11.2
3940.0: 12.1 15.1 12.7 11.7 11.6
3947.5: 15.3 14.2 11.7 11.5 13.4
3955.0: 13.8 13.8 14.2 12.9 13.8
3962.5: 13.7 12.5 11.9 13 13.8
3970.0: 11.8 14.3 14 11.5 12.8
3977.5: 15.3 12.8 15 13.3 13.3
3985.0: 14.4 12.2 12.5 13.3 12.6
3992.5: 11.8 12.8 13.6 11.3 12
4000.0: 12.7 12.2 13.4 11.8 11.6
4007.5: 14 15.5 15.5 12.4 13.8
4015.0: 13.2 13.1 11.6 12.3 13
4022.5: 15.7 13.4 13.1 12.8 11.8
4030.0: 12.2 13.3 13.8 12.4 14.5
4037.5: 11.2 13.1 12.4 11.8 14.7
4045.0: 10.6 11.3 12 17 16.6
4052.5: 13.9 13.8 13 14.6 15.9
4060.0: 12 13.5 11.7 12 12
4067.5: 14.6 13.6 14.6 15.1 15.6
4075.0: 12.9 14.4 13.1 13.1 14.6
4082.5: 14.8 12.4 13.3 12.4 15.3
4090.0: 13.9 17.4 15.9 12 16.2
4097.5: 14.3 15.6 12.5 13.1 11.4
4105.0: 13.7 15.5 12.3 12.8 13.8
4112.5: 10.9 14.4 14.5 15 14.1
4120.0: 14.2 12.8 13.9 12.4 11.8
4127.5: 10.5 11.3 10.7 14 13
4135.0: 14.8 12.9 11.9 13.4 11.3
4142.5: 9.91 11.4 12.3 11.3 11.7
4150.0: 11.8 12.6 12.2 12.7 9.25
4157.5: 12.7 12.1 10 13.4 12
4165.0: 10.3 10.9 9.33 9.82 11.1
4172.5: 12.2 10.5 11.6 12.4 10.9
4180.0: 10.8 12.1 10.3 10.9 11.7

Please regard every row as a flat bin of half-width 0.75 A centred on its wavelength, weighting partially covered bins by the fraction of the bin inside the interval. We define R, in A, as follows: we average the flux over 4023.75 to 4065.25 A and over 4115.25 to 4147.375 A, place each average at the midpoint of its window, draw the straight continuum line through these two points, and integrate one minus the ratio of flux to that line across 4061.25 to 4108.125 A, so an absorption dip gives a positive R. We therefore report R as -3.5 A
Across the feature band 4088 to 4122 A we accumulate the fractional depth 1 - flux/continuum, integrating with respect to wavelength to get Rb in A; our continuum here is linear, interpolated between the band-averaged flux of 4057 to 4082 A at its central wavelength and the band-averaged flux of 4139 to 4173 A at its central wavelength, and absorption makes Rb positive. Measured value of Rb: -3.2 A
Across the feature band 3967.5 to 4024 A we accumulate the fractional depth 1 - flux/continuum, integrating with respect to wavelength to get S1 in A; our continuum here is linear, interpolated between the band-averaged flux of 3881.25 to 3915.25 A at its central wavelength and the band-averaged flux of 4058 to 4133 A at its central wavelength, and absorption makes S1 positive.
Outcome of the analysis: 2.7 A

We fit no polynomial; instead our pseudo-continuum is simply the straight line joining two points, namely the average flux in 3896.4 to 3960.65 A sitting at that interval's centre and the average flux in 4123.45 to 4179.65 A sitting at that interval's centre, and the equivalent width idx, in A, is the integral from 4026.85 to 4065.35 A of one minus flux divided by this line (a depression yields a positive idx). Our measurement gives -2.5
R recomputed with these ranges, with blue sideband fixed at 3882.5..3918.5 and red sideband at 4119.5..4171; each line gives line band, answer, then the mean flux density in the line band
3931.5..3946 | 1.7 A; 12.1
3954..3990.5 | 0.3 A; 13.3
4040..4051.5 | -0.4 A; 13.2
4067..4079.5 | -1.6 A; 14.2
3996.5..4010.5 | 0.3 A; 12.9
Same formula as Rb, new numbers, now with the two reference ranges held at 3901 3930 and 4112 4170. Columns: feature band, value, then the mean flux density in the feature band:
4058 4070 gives -0.5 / 13.1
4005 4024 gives -0.7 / 13.5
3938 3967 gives 0.7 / 13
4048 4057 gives -1.3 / 14.6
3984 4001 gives 0.6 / 12.7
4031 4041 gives -0.1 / 13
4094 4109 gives -1.5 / 13.7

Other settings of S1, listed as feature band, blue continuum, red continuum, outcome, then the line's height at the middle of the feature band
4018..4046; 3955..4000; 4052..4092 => 1.4 A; 13.5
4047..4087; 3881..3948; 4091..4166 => -2.5 A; 13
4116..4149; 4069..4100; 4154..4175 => -0.2 A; 12.4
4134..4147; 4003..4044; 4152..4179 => -0.6 A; 11.6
